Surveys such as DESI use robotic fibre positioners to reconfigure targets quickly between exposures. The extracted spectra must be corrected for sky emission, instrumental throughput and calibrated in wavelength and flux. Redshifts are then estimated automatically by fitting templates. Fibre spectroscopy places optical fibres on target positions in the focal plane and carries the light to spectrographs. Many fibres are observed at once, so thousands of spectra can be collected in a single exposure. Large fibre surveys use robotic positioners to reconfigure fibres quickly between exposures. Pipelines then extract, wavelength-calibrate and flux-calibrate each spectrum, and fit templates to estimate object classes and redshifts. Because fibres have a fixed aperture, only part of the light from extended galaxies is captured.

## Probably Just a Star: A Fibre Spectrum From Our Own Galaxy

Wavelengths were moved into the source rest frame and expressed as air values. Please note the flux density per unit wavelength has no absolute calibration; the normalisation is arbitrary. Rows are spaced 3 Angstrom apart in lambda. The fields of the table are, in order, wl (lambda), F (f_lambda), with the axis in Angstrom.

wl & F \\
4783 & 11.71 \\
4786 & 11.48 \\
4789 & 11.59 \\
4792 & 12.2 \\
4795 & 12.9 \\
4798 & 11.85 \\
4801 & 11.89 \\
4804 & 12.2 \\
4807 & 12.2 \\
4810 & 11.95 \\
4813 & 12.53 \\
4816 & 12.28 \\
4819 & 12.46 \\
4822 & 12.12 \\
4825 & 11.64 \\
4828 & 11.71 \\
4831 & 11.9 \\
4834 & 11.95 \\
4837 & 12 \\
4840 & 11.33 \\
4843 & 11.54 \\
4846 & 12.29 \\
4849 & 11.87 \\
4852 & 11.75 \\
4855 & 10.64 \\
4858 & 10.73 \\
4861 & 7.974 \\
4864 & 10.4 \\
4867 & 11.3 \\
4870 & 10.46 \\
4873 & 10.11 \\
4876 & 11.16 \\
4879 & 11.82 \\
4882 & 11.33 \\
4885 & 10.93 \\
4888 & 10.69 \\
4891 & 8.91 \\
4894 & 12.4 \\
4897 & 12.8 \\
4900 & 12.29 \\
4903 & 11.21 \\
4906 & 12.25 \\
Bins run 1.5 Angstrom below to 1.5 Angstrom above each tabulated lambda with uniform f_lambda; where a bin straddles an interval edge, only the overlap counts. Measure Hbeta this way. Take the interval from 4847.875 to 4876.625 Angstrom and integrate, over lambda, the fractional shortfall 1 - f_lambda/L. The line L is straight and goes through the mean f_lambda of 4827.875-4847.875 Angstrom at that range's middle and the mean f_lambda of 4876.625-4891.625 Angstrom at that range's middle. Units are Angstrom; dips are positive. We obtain 1.8 Angstrom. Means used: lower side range 11.8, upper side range 10.9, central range 10.6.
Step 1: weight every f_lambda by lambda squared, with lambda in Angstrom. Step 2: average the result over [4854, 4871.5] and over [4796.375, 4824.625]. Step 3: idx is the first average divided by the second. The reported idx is 0.86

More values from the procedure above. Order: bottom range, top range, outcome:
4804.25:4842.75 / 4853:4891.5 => 0.90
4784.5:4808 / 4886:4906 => 0.99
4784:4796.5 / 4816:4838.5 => 1.01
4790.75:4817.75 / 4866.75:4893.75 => 0.91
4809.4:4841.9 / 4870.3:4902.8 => 0.96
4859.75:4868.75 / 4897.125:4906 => 1.22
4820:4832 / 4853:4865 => 0.85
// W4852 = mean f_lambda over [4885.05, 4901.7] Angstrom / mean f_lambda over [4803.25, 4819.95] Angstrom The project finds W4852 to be 0.93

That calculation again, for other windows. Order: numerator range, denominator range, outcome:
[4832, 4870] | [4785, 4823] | 0.92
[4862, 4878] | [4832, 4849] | 0.90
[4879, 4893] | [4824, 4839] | 0.90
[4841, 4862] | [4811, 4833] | 0.91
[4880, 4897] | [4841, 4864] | 1.01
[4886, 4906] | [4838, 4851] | 0.97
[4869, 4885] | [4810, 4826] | 0.90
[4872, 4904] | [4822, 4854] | 0.95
